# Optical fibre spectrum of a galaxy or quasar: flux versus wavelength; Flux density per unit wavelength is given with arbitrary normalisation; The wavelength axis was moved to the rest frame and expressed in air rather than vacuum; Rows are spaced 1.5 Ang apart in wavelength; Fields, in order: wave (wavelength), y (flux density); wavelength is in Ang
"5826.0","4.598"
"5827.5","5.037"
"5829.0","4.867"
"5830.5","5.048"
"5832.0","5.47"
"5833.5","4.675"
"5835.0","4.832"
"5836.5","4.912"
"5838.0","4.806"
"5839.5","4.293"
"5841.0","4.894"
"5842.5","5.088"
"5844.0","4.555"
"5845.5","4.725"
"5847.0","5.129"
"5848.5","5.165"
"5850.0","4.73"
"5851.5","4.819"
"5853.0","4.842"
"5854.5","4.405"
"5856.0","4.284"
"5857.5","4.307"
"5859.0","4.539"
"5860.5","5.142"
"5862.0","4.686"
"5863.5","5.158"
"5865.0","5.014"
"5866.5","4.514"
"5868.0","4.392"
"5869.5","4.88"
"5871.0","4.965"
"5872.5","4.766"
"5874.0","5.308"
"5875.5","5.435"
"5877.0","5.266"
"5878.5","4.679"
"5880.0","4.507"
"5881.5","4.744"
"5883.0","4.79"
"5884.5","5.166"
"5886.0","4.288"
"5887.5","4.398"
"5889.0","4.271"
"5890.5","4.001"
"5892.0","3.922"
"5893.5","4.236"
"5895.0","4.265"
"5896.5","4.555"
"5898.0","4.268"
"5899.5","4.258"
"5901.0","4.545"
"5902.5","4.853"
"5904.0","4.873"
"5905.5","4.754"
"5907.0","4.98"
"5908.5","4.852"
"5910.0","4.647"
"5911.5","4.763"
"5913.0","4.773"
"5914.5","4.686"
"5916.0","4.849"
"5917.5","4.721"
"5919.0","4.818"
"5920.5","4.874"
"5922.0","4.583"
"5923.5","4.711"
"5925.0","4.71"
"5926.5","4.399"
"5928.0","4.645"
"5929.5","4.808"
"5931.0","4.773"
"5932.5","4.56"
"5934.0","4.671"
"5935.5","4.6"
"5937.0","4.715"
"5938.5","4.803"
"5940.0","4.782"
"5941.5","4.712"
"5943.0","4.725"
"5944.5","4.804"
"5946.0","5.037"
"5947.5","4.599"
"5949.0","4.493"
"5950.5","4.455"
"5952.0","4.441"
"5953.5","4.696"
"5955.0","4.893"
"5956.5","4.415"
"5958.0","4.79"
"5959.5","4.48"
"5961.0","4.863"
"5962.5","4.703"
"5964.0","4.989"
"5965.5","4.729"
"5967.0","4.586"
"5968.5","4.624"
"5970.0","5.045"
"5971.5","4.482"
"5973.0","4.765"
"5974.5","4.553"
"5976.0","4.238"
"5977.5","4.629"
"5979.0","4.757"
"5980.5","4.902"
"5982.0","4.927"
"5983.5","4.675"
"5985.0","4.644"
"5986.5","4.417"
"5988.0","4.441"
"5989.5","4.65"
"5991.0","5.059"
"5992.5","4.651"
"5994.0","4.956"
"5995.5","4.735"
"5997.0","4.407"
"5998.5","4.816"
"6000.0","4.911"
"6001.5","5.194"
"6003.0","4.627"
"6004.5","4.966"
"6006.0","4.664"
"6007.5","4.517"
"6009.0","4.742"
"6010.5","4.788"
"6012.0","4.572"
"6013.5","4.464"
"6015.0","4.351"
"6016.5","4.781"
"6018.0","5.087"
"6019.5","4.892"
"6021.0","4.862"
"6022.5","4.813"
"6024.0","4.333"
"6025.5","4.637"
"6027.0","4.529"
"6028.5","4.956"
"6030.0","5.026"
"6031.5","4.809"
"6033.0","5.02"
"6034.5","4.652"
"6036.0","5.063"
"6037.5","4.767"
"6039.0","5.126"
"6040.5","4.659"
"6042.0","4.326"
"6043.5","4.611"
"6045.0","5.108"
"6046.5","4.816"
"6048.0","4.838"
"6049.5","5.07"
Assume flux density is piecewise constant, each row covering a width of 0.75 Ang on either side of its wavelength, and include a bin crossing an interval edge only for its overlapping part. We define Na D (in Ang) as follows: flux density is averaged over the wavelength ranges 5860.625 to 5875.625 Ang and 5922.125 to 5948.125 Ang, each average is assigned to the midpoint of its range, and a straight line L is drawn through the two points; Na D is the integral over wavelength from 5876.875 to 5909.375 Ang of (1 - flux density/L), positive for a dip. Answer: 1.8 Ang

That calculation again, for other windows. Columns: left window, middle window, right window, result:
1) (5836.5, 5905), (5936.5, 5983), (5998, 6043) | 0.34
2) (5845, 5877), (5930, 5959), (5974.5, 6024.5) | 0.47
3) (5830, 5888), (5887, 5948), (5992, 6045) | 2.05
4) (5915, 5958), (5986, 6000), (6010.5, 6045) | 0.09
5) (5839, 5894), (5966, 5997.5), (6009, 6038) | 0.47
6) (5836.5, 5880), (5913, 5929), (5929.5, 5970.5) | 0.11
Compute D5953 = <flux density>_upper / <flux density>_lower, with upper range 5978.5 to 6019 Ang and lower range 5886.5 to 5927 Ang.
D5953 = 1.03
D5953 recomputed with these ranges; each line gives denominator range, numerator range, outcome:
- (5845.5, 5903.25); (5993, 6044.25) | 1.02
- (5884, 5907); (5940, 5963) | 1.05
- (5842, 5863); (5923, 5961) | 0.98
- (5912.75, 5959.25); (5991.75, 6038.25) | 1.01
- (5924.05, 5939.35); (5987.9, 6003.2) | 1.03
